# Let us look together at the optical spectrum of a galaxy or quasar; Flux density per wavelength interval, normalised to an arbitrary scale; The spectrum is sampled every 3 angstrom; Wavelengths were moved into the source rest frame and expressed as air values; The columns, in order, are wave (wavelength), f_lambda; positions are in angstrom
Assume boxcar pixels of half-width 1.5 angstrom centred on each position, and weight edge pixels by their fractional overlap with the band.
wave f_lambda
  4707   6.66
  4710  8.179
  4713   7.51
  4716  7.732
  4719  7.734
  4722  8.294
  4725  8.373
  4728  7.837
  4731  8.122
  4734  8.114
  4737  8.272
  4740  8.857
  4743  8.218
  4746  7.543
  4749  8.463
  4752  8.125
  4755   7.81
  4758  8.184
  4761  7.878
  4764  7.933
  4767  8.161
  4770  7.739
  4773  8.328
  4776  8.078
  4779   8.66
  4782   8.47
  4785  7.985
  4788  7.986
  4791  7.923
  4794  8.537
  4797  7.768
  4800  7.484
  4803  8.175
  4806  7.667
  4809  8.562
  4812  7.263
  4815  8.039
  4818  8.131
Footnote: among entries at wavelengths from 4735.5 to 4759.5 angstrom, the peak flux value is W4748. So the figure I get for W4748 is 8.857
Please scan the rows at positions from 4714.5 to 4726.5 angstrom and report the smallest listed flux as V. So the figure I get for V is 7.732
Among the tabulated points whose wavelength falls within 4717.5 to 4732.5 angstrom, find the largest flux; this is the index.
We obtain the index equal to 8.373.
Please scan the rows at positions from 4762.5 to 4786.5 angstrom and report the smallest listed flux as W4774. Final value 7.739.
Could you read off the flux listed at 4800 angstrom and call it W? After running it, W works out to 7.484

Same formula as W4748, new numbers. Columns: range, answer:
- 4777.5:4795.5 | 8.66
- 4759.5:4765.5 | 7.933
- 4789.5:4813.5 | 8.562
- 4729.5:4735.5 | 8.122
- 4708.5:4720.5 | 8.179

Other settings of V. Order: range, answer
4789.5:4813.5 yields 7.263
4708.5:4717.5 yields 7.51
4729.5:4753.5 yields 7.543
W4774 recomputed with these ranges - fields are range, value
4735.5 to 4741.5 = 8.272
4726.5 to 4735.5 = 7.837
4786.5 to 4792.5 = 7.923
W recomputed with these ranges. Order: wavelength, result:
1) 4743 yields 8.218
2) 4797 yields 7.768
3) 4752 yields 8.125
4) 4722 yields 8.294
